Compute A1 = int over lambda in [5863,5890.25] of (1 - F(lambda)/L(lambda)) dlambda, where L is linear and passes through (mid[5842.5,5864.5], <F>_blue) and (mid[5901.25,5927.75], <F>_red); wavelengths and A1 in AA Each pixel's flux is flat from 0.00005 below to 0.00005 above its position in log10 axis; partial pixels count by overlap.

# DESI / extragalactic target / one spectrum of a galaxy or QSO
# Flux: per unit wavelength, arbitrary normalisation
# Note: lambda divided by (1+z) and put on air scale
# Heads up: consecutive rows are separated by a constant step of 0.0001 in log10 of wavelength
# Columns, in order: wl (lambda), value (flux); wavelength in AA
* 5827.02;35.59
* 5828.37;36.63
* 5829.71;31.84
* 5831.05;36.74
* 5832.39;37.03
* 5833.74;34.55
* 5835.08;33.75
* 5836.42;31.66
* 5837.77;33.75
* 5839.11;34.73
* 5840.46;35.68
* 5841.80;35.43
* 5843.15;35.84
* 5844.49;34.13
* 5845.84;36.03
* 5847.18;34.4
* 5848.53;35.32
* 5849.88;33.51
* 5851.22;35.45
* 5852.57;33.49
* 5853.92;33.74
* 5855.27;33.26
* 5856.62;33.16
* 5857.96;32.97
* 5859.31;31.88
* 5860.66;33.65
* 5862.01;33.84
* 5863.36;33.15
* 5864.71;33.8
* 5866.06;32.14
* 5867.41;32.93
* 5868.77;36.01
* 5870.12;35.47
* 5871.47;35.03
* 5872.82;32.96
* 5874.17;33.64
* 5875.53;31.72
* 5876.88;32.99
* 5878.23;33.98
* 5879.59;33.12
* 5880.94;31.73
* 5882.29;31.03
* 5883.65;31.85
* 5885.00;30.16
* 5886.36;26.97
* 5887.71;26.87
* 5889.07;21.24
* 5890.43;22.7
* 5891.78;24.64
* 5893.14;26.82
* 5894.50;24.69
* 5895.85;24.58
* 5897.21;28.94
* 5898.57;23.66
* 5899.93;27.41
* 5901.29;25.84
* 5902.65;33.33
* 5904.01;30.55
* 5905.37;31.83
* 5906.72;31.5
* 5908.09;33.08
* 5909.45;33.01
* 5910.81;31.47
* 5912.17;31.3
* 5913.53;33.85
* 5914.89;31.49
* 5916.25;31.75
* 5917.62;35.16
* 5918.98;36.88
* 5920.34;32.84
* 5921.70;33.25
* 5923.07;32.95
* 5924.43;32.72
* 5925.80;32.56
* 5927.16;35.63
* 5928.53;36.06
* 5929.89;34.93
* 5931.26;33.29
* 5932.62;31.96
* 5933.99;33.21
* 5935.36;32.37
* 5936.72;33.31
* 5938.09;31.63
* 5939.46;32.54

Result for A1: 1.52 AA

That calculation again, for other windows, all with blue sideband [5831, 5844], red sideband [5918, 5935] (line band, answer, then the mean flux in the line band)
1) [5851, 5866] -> 0.5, 33.4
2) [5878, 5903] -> 4.8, 27.7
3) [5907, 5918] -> 0.5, 32.5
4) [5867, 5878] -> 0.2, 33.9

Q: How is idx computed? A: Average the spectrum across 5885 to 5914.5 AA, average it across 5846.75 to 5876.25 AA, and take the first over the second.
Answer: 0.84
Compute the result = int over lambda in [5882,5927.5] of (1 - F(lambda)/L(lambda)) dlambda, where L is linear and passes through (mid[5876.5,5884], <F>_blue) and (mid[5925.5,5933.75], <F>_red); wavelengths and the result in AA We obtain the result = 4.5 AA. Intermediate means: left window 32.5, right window 34.1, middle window 30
